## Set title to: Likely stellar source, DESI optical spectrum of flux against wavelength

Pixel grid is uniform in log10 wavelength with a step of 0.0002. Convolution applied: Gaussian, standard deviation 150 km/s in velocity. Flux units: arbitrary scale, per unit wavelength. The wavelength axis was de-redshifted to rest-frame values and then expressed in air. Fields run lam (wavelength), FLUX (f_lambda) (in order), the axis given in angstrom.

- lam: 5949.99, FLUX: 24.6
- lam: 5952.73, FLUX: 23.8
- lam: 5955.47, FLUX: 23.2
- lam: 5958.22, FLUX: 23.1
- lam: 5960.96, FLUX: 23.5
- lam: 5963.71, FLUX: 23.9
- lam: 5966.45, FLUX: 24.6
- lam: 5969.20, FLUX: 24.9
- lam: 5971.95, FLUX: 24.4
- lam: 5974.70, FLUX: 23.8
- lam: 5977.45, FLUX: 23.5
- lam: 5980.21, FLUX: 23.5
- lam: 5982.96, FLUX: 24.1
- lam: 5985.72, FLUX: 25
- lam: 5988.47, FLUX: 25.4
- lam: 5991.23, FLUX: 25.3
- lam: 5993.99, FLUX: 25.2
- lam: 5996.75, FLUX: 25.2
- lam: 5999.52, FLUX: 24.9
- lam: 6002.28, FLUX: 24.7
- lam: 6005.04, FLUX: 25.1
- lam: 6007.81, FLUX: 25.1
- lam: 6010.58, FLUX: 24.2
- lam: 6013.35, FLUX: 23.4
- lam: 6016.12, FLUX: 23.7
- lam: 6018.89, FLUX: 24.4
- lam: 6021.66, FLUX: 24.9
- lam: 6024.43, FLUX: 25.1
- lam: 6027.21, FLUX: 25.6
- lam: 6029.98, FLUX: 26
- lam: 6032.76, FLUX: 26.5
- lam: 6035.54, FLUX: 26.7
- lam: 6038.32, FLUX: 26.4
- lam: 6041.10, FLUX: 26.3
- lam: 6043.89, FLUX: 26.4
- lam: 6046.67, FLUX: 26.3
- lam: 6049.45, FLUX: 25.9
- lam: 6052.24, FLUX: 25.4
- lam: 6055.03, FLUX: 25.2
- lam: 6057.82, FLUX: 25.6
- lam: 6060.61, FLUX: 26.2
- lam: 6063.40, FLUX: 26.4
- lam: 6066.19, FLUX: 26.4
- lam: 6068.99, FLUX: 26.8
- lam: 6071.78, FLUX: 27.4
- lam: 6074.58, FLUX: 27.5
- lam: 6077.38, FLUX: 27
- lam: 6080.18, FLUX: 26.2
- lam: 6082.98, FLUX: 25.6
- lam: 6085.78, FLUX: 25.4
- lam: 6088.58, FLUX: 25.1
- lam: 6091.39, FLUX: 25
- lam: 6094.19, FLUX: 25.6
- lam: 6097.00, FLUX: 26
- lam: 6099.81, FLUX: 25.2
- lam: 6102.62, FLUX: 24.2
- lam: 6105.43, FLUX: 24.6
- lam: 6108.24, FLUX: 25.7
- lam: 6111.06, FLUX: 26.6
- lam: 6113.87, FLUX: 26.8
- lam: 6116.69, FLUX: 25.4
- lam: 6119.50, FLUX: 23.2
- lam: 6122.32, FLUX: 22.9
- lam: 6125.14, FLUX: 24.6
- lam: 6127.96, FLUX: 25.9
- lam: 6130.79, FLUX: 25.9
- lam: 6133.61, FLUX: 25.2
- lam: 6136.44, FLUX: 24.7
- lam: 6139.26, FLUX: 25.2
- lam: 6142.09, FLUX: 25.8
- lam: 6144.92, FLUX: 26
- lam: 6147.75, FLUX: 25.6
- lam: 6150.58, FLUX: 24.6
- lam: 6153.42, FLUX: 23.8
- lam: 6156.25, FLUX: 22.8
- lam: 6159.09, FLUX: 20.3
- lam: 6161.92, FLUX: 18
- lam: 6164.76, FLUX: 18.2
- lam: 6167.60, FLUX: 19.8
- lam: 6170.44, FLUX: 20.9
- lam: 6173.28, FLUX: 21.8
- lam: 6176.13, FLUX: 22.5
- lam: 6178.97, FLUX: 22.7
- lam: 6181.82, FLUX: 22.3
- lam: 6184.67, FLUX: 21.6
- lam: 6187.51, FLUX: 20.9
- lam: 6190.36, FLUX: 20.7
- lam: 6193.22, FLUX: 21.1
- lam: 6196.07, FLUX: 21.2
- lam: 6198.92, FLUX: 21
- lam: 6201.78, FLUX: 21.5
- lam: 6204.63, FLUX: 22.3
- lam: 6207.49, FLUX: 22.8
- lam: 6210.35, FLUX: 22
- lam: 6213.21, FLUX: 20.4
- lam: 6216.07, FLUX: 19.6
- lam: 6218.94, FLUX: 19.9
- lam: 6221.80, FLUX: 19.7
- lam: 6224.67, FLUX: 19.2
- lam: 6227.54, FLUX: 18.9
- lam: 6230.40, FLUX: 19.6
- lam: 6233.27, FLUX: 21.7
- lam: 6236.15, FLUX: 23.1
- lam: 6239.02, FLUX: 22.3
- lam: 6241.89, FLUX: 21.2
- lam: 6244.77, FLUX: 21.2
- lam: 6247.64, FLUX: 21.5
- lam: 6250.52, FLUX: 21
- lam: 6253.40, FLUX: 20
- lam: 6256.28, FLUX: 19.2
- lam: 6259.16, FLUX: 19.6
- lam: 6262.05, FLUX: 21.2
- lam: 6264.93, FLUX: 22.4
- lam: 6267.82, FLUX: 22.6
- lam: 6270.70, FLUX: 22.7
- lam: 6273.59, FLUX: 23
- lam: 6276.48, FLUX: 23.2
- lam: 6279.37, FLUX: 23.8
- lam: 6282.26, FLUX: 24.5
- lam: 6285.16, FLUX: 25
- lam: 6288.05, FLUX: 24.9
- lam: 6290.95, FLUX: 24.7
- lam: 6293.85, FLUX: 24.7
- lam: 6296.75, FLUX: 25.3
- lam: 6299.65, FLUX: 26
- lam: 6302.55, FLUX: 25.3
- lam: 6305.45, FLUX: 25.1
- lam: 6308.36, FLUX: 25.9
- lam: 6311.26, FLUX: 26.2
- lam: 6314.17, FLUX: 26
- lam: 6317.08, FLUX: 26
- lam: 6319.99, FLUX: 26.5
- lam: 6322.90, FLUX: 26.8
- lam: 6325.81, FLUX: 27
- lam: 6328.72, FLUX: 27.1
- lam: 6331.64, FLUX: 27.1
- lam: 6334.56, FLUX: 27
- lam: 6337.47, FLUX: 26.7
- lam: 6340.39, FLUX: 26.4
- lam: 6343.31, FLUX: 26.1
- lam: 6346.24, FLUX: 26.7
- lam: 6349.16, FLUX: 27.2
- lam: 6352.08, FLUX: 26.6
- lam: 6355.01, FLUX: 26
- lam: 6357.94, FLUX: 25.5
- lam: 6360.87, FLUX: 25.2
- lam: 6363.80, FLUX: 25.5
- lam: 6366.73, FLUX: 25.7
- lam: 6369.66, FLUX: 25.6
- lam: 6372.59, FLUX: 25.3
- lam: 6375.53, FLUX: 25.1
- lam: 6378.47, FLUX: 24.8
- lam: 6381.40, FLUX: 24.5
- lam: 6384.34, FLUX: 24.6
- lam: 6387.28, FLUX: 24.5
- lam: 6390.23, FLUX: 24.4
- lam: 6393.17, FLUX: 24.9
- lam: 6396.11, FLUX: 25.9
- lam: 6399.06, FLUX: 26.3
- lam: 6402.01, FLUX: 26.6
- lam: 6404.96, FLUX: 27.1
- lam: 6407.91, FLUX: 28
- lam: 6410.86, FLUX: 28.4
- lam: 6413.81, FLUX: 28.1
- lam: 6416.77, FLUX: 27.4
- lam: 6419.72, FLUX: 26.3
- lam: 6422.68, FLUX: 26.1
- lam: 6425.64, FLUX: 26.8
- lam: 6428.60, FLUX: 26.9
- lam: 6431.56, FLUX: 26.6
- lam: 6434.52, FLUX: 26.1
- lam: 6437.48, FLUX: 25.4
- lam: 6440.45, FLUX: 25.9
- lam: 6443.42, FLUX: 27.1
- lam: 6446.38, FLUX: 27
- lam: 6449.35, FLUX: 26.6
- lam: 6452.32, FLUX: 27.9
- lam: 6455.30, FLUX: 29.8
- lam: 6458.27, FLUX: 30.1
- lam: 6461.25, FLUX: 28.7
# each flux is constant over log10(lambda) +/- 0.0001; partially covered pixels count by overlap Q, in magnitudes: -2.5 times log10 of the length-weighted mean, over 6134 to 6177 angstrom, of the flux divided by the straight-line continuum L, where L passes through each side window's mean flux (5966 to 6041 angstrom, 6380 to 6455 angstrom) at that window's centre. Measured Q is 0.123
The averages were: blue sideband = 24.9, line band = 22.7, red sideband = 26.4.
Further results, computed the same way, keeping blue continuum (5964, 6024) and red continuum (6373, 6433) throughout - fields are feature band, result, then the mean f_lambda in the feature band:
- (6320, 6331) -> -0.04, 26.9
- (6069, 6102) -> -0.05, 26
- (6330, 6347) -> -0.03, 26.7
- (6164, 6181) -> 0.19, 21.1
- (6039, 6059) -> -0.05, 25.9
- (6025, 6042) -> -0.06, 26.2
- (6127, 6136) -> -0.02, 25.5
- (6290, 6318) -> 0.01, 25.5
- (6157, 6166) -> 0.30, 19.1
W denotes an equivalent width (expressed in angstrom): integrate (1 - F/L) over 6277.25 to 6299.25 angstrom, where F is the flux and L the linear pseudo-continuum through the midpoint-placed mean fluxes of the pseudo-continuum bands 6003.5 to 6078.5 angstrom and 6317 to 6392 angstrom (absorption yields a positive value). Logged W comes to 1.0 angstrom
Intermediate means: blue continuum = 25.8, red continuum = 25.9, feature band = 24.7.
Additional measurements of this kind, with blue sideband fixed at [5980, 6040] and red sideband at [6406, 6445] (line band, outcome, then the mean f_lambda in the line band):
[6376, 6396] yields 1.47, 24.7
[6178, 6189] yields 1.70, 21.8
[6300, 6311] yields 0.32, 25.6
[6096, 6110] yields 0.17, 25.1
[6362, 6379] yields 0.81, 25.4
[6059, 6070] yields -0.49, 26.4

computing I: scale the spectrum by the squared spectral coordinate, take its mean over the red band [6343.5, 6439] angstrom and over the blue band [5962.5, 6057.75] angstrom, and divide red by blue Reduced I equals 1.18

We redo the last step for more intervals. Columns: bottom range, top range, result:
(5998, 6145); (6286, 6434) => 1.12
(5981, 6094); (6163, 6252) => 0.87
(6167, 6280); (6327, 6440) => 1.29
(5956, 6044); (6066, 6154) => 1.07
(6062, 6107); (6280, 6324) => 1.06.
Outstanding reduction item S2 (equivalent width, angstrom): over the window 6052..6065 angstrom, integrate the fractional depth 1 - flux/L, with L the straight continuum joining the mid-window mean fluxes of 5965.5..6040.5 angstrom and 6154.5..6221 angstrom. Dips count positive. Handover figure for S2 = -1.1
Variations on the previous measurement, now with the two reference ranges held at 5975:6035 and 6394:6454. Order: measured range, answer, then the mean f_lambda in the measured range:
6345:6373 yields 0.6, 26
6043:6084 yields -2.0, 26.3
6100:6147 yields 0.4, 25.2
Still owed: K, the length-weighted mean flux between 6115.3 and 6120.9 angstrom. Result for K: 24.3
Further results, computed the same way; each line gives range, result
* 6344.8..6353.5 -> 26.9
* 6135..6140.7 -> 25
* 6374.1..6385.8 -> 24.8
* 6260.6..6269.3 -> 22.1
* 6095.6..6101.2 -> 25.6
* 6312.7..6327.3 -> 26.5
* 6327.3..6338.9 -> 27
